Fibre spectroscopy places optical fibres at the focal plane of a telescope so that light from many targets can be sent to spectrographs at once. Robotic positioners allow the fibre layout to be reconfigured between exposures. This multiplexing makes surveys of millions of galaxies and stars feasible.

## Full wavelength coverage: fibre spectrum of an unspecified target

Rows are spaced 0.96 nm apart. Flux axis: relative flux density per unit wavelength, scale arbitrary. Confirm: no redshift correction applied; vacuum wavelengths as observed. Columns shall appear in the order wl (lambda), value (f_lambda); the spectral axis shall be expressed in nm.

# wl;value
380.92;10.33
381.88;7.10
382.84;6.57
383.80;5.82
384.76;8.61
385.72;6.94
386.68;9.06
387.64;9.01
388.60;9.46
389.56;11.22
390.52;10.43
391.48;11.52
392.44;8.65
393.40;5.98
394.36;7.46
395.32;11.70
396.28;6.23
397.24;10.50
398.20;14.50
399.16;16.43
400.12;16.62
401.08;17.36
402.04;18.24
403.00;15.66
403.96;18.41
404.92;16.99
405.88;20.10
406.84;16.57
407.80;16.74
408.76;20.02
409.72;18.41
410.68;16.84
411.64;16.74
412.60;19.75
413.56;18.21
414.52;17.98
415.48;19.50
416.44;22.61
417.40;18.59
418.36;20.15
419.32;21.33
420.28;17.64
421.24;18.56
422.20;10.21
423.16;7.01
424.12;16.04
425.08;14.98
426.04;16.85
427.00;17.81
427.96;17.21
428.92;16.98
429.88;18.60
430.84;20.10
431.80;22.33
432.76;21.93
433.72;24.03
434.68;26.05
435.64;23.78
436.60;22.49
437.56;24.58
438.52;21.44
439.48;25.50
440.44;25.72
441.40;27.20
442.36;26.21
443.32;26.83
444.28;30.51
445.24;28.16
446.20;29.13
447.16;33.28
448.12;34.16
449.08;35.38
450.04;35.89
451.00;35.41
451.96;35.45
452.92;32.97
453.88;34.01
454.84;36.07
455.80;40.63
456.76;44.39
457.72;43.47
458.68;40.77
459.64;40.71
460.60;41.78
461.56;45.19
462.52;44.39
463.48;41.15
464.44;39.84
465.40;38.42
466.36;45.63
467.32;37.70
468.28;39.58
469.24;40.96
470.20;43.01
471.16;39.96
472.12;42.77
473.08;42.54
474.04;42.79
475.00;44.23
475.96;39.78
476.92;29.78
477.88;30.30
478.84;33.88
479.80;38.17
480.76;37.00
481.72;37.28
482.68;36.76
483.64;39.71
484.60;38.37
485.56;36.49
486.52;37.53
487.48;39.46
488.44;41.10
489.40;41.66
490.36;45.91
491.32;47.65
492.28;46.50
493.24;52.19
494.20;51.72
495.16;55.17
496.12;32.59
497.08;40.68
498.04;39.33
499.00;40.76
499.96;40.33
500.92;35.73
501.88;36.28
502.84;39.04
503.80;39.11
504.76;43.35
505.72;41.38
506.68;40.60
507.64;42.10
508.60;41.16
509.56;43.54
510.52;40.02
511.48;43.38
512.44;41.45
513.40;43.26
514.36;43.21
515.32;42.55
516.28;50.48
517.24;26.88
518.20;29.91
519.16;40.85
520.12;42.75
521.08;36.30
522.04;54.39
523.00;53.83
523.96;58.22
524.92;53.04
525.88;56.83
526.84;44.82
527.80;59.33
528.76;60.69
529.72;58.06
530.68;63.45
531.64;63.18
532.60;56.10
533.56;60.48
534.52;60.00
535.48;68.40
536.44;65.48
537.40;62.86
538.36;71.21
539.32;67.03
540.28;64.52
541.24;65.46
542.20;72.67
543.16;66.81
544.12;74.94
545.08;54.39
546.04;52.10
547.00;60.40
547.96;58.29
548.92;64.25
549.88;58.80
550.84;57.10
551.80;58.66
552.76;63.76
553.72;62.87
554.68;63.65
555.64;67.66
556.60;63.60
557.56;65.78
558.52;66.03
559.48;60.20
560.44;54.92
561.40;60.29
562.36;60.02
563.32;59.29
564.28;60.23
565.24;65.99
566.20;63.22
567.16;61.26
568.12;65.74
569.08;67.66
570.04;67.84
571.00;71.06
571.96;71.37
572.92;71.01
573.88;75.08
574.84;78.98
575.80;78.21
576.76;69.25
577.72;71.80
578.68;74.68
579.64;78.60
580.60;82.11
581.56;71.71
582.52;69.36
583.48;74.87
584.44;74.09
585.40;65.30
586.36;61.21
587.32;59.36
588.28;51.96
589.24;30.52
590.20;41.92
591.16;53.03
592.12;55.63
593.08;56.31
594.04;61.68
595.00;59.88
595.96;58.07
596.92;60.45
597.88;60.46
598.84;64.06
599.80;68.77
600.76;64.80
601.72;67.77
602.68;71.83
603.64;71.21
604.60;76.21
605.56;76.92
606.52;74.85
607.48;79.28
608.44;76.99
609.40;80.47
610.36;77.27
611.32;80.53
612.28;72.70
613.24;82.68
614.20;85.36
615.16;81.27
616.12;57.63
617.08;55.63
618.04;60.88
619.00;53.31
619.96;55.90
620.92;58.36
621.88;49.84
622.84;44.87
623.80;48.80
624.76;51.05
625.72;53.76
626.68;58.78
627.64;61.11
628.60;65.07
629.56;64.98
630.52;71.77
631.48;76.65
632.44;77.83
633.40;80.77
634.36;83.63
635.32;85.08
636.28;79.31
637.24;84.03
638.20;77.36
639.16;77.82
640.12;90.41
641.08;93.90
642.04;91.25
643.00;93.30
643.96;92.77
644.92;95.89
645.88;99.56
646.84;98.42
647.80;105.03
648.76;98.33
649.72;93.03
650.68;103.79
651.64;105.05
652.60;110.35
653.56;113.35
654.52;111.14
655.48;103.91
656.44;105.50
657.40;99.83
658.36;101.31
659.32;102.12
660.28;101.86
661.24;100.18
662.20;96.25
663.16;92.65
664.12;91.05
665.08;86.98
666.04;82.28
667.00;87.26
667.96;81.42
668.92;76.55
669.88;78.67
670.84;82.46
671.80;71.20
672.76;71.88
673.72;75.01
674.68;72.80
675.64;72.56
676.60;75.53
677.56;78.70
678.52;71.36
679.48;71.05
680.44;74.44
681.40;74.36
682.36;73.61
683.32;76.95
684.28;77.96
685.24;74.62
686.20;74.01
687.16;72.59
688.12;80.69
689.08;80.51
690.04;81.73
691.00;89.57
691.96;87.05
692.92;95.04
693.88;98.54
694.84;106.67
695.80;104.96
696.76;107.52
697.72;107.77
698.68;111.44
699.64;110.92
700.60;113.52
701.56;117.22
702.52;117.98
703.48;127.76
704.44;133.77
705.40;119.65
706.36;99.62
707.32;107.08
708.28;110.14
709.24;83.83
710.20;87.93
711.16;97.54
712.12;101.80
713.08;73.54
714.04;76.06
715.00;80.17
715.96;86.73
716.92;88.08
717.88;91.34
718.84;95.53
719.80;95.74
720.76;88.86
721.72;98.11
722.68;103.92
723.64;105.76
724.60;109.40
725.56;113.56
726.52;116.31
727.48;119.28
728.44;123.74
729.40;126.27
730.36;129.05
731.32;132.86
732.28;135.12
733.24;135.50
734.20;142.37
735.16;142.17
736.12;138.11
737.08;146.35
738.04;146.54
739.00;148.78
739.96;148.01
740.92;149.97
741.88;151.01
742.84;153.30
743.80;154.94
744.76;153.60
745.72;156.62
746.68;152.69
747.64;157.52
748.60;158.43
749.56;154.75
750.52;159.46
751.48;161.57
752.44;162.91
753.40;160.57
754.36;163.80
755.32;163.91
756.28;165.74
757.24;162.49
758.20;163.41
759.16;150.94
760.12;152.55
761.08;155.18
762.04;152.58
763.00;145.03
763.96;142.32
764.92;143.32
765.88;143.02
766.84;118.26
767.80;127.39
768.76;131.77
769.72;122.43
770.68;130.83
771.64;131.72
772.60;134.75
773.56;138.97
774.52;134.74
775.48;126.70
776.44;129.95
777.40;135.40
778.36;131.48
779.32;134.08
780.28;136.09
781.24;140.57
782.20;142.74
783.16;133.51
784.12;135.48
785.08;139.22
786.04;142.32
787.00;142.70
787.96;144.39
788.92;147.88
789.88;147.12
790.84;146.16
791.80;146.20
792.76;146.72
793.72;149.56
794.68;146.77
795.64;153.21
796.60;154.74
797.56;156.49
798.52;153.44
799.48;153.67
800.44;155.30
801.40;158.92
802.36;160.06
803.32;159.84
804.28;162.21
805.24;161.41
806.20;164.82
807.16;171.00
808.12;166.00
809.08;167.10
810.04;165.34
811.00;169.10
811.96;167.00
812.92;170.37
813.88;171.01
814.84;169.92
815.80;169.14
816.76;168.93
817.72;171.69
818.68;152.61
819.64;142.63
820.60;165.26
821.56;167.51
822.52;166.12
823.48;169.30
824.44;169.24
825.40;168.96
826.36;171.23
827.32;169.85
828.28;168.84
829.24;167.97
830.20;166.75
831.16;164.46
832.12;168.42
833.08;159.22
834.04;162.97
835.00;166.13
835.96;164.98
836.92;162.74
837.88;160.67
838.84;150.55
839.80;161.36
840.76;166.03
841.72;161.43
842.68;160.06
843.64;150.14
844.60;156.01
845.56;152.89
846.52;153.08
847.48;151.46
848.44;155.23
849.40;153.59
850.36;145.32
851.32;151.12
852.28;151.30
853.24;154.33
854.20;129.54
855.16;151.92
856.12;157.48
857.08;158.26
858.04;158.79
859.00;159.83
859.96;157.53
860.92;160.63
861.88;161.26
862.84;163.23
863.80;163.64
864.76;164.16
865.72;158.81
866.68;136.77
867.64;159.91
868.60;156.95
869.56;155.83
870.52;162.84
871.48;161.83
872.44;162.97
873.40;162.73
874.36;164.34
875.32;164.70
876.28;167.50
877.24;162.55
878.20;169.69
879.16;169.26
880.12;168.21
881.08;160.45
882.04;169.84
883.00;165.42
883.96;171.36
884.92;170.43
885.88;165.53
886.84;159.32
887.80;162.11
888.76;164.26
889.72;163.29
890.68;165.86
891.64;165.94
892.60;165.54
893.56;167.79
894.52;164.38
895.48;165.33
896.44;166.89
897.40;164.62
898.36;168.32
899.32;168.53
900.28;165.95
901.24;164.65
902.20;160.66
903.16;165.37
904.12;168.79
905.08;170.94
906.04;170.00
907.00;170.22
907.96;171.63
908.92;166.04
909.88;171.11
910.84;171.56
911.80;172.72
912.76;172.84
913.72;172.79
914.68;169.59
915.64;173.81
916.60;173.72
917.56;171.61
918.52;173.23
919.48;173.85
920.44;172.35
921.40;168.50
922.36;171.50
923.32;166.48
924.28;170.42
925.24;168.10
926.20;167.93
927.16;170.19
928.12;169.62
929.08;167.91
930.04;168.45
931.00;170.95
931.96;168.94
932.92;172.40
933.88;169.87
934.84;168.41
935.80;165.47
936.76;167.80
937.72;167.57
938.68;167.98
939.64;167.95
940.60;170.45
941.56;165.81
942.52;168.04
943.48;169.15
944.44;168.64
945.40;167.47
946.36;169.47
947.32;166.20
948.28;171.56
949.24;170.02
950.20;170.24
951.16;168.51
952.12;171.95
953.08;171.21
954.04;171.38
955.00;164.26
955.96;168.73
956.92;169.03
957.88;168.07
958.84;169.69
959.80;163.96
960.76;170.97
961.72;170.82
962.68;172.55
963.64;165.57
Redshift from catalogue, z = 0.000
